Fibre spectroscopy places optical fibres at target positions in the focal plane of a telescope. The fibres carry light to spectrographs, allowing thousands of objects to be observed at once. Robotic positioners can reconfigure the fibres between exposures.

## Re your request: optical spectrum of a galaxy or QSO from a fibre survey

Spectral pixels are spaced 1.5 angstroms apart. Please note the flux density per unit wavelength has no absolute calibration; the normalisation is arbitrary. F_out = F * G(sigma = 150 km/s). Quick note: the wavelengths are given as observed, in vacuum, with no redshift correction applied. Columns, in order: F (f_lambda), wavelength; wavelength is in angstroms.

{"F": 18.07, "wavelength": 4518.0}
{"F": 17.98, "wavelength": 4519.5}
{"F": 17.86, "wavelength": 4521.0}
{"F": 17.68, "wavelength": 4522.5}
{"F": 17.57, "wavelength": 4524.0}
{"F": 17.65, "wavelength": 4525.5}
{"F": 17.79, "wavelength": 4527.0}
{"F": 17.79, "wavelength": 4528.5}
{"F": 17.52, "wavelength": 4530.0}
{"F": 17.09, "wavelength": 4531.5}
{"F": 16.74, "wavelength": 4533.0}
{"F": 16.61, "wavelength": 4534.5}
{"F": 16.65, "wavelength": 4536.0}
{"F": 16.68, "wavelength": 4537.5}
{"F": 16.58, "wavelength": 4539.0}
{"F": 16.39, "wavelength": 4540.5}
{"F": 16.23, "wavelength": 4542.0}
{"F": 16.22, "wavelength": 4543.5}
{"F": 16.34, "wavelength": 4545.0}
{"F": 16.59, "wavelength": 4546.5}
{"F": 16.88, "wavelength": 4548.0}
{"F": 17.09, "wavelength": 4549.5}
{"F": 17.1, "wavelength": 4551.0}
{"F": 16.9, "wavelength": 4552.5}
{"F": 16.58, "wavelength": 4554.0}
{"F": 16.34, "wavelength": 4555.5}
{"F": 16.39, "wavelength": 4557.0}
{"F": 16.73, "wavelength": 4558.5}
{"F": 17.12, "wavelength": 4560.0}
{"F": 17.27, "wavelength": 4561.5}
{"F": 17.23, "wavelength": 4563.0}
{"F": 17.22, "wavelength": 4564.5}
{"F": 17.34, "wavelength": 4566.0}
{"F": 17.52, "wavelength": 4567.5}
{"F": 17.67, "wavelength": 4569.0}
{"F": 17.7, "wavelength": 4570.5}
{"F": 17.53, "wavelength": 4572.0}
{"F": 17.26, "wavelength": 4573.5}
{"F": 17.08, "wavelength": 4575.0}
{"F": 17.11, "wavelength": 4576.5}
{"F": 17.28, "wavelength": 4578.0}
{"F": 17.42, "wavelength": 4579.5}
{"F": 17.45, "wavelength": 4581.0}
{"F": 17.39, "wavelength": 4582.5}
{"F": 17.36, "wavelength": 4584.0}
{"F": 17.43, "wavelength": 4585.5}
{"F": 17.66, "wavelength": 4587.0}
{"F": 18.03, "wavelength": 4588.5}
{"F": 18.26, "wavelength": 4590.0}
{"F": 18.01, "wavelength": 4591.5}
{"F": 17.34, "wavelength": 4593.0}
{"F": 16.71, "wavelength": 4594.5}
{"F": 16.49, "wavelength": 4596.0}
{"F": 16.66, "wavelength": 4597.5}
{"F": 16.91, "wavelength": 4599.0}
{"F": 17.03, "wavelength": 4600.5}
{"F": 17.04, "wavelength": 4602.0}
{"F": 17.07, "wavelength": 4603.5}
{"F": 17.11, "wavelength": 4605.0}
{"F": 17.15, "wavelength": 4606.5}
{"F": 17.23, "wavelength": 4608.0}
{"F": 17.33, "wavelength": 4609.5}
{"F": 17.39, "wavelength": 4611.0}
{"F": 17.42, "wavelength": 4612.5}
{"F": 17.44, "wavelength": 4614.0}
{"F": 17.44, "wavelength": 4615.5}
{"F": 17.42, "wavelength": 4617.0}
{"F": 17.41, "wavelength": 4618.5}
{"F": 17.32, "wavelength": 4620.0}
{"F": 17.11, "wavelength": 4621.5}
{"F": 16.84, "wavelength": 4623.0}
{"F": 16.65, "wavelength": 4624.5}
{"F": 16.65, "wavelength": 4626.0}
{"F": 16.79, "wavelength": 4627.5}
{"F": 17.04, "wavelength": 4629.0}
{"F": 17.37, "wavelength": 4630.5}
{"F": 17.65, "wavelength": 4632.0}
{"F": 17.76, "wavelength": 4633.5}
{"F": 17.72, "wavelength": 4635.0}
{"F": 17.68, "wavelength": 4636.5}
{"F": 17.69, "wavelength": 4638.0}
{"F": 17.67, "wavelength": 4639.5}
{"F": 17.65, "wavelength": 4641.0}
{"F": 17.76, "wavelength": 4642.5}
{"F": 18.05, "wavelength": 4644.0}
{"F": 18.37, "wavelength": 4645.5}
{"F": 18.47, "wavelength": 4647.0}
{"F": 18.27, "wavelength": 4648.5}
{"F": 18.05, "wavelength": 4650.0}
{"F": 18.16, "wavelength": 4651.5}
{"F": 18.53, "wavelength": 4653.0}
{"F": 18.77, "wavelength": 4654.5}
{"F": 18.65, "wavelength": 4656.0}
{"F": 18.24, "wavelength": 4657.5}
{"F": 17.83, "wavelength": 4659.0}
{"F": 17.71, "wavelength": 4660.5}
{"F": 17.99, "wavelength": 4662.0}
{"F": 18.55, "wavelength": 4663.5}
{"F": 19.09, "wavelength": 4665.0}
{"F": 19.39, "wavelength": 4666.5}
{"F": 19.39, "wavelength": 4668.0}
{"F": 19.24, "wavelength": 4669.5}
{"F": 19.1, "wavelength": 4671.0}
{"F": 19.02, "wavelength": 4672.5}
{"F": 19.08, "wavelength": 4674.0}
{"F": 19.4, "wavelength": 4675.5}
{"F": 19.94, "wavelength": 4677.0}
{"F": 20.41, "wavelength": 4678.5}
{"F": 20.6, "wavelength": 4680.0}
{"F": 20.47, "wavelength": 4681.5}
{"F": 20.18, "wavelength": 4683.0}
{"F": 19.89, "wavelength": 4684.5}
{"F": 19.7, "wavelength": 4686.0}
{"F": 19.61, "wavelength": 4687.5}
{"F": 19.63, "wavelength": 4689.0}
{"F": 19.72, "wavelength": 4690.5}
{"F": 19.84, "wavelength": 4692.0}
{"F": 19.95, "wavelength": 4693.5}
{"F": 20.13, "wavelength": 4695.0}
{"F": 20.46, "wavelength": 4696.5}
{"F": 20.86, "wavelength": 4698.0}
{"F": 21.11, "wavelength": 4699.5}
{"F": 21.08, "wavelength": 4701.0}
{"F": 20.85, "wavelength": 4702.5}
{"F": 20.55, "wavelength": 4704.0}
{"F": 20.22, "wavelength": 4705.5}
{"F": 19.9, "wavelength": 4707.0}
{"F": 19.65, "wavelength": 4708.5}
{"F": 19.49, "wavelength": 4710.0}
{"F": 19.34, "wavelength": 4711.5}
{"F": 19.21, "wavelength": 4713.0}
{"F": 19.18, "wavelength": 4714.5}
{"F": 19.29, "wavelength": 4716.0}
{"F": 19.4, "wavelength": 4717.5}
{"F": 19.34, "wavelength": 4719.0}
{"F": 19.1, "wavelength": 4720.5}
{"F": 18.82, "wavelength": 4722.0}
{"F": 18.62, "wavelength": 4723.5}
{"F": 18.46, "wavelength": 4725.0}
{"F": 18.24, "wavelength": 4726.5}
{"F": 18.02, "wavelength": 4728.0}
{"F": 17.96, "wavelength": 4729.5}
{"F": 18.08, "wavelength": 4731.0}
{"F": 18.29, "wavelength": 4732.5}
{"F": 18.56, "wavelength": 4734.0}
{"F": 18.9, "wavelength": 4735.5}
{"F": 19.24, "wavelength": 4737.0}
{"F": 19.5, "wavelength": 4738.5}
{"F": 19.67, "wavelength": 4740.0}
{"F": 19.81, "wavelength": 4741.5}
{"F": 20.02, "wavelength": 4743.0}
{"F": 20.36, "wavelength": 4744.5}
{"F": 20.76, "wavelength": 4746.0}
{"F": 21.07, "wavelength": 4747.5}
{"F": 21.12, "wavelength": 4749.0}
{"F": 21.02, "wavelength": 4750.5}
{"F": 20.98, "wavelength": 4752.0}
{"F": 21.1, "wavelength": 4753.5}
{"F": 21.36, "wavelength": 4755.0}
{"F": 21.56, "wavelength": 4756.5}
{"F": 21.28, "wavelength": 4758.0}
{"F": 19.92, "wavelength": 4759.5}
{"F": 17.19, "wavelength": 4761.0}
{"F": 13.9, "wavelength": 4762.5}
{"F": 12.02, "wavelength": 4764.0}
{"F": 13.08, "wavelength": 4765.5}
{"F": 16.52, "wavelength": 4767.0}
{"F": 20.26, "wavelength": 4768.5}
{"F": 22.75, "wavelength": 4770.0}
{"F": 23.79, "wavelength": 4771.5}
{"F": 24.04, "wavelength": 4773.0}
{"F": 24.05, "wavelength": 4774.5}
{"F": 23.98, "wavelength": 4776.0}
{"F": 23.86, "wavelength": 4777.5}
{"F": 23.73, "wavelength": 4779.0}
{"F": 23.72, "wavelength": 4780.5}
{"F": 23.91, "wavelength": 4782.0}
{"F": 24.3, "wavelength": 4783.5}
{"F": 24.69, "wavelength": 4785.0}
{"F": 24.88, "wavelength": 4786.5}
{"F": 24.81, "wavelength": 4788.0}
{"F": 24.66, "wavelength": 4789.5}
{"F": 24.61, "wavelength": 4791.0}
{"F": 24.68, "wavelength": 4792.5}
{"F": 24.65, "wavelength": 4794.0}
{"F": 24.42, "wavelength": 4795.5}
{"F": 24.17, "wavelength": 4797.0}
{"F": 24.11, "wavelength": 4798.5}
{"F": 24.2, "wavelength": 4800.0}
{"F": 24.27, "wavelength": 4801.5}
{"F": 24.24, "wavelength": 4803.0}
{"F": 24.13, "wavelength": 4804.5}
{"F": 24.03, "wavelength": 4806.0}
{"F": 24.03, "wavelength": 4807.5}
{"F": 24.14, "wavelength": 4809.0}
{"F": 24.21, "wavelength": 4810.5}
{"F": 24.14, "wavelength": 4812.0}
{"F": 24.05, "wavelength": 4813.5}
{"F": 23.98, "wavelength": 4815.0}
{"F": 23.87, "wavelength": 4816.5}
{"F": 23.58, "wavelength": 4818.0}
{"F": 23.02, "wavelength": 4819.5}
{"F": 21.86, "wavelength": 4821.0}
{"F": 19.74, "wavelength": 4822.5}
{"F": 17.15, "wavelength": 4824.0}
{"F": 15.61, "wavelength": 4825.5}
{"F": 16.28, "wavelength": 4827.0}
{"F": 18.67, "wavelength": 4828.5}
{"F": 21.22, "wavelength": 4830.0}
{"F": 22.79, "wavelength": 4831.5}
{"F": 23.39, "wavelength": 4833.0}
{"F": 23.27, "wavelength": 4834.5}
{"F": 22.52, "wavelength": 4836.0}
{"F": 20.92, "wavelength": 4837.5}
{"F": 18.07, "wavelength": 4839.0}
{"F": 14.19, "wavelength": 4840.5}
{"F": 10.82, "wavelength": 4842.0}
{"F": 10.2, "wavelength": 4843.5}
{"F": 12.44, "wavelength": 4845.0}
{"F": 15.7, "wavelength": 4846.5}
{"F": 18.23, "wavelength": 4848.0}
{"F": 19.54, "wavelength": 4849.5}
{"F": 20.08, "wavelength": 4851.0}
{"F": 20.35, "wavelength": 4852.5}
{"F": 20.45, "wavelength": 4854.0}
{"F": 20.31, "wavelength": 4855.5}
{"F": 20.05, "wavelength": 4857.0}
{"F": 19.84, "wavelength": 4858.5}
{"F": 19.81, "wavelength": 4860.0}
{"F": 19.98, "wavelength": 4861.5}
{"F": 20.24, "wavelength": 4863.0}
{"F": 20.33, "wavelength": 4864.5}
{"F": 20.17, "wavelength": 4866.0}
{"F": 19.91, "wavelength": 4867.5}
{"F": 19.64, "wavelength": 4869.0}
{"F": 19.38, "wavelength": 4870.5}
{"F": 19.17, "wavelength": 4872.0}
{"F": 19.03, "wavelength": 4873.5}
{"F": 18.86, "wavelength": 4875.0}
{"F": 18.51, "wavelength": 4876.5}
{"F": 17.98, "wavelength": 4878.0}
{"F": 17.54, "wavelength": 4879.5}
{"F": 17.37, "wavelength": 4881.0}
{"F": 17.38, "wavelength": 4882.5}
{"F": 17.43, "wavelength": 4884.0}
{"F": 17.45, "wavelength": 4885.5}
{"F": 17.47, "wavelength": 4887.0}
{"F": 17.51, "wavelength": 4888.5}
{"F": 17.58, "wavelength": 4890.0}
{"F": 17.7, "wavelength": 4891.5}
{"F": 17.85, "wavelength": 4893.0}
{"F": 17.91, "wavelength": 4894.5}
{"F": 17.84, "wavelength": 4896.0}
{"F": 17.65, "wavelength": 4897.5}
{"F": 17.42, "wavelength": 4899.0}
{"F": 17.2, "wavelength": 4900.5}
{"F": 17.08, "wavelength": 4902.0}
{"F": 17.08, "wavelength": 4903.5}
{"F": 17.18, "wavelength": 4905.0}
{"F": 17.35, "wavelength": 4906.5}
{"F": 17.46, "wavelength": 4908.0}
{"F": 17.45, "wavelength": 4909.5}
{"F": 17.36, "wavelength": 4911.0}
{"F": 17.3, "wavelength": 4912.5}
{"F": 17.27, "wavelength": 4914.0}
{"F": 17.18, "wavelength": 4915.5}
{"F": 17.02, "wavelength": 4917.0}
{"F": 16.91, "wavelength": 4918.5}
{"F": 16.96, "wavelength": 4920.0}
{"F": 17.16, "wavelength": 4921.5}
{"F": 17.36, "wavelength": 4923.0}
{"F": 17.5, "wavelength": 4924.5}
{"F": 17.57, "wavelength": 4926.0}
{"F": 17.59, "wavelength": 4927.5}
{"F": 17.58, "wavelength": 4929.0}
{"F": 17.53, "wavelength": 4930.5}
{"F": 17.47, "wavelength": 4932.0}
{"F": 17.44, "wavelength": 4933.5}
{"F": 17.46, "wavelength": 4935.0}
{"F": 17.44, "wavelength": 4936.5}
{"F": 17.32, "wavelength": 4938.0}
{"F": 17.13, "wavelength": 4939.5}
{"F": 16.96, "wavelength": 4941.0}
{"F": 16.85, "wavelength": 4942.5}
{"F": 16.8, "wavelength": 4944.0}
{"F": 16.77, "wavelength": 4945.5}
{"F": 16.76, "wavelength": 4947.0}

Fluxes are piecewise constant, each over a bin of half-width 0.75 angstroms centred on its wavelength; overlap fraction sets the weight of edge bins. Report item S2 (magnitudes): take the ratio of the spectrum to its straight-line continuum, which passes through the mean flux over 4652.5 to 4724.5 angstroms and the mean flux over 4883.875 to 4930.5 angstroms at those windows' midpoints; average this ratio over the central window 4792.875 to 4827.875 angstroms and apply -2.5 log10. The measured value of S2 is -0.24 mag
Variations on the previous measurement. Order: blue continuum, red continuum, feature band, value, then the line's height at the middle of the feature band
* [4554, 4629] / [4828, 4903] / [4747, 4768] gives -0.04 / 18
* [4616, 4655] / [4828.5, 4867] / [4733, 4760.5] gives -0.11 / 18.4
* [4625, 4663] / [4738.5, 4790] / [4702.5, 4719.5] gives 0.00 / 19.7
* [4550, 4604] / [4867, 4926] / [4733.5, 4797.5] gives -0.22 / 17.5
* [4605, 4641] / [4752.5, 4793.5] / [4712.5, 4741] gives 0.08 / 20.3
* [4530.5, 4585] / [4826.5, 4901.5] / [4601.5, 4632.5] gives 0.01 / 17.3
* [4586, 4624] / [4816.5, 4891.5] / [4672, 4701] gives -0.13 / 17.8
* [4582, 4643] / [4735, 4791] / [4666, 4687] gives -0.04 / 18.9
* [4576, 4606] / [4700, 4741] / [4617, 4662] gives 0.02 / 18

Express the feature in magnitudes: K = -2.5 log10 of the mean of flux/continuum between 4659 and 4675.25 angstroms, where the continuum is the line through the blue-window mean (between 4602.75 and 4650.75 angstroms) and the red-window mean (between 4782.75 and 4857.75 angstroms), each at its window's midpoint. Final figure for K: -0.03 mag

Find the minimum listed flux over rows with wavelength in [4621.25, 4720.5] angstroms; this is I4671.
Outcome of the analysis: 16.65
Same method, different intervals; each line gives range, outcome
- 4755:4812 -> 12.02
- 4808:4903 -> 10.2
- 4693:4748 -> 17.96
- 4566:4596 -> 16.49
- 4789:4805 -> 24.11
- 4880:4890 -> 17.37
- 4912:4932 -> 16.91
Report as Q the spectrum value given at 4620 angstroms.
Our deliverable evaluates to 17.32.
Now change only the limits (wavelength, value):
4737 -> 19.24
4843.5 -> 10.2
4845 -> 12.44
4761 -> 17.19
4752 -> 20.98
